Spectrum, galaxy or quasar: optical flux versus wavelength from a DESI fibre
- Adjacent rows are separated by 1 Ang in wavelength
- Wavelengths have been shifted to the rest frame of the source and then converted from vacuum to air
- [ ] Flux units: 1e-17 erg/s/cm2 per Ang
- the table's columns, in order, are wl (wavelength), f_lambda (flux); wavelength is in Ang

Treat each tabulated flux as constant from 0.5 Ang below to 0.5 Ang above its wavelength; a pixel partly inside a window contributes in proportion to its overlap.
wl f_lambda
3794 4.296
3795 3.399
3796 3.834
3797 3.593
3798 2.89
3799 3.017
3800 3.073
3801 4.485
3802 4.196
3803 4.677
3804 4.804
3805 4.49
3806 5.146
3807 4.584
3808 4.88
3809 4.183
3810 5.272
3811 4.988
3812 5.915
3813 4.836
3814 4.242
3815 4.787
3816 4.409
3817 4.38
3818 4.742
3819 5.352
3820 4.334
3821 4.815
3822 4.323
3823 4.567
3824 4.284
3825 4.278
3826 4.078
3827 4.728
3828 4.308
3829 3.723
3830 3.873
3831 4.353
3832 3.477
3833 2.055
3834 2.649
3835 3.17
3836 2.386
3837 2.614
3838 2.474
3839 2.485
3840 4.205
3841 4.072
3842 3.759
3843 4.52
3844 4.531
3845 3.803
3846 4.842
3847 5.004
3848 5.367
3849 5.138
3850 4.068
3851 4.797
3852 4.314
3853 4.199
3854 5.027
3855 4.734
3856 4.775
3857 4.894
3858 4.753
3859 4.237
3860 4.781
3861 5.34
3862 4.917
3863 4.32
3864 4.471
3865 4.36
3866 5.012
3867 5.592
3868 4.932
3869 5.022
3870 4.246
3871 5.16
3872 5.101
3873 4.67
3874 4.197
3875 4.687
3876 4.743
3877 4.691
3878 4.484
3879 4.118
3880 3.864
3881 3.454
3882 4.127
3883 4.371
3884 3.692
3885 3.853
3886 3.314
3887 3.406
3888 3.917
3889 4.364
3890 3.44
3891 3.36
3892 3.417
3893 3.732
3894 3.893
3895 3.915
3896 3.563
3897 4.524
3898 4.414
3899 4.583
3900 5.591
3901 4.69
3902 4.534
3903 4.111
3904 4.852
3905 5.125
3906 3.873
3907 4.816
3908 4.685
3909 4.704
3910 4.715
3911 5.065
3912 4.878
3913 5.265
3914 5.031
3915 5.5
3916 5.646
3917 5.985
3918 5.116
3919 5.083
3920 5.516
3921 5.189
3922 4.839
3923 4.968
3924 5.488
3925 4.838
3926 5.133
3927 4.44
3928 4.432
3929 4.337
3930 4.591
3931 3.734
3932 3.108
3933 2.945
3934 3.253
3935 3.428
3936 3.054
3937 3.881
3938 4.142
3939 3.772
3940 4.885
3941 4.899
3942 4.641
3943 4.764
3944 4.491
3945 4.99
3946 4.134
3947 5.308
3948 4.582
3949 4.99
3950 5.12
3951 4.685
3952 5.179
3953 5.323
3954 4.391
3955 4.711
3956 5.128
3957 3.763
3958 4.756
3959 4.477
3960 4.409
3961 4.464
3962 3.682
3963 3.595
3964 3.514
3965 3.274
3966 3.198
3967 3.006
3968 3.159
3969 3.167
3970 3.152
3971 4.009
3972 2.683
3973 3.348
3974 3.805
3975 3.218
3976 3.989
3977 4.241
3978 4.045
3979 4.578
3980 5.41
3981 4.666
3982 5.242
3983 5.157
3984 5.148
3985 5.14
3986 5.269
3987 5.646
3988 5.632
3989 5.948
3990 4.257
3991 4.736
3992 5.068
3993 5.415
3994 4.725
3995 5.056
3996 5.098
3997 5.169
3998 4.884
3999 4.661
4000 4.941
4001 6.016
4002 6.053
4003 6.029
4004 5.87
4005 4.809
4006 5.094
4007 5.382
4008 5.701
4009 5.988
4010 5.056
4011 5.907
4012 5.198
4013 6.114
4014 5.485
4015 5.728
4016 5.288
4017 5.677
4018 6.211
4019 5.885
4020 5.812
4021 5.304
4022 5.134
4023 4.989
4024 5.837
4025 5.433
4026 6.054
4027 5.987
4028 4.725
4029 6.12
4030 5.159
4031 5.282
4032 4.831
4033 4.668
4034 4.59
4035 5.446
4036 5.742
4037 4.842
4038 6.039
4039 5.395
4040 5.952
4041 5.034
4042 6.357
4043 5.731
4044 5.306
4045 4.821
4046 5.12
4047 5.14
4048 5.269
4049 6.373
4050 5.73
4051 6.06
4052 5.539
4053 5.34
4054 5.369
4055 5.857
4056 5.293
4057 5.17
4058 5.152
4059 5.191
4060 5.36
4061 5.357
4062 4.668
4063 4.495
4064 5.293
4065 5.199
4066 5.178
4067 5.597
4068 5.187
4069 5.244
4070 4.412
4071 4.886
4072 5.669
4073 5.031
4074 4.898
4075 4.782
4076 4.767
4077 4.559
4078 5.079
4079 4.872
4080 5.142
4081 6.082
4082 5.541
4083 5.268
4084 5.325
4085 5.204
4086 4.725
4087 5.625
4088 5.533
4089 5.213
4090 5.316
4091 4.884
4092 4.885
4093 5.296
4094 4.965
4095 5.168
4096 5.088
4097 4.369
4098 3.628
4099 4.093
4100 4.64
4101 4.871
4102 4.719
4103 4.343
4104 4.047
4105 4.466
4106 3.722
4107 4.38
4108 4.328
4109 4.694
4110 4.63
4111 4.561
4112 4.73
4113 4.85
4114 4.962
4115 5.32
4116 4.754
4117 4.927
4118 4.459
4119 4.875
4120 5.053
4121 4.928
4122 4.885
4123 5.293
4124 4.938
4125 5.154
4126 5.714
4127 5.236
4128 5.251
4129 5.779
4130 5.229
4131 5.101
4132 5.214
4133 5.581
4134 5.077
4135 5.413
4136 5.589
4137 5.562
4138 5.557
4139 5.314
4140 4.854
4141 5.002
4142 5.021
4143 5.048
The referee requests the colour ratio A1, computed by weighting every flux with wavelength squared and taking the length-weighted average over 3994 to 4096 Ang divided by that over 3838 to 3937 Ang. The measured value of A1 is 1.3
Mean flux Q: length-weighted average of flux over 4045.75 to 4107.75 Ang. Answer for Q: 5.06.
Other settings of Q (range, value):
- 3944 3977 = 4.11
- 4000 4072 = 5.43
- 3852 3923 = 4.57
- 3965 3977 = 3.37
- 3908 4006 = 4.6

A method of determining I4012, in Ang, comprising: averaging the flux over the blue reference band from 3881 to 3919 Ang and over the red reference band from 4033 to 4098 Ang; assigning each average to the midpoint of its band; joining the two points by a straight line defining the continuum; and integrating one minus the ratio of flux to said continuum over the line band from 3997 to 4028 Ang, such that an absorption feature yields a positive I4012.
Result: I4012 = -3.5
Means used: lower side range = 4.43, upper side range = 5.23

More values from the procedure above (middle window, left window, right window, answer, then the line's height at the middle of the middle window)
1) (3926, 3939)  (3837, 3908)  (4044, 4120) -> 2.04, 4.54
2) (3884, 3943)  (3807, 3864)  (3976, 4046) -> 4.27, 4.76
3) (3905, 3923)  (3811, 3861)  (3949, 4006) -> -2.51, 4.43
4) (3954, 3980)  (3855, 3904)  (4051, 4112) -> 4.37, 4.64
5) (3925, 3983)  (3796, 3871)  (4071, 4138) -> 5.49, 4.62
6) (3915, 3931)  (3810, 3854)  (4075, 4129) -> -2.11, 4.43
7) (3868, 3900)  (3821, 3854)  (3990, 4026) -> 1.40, 4.37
